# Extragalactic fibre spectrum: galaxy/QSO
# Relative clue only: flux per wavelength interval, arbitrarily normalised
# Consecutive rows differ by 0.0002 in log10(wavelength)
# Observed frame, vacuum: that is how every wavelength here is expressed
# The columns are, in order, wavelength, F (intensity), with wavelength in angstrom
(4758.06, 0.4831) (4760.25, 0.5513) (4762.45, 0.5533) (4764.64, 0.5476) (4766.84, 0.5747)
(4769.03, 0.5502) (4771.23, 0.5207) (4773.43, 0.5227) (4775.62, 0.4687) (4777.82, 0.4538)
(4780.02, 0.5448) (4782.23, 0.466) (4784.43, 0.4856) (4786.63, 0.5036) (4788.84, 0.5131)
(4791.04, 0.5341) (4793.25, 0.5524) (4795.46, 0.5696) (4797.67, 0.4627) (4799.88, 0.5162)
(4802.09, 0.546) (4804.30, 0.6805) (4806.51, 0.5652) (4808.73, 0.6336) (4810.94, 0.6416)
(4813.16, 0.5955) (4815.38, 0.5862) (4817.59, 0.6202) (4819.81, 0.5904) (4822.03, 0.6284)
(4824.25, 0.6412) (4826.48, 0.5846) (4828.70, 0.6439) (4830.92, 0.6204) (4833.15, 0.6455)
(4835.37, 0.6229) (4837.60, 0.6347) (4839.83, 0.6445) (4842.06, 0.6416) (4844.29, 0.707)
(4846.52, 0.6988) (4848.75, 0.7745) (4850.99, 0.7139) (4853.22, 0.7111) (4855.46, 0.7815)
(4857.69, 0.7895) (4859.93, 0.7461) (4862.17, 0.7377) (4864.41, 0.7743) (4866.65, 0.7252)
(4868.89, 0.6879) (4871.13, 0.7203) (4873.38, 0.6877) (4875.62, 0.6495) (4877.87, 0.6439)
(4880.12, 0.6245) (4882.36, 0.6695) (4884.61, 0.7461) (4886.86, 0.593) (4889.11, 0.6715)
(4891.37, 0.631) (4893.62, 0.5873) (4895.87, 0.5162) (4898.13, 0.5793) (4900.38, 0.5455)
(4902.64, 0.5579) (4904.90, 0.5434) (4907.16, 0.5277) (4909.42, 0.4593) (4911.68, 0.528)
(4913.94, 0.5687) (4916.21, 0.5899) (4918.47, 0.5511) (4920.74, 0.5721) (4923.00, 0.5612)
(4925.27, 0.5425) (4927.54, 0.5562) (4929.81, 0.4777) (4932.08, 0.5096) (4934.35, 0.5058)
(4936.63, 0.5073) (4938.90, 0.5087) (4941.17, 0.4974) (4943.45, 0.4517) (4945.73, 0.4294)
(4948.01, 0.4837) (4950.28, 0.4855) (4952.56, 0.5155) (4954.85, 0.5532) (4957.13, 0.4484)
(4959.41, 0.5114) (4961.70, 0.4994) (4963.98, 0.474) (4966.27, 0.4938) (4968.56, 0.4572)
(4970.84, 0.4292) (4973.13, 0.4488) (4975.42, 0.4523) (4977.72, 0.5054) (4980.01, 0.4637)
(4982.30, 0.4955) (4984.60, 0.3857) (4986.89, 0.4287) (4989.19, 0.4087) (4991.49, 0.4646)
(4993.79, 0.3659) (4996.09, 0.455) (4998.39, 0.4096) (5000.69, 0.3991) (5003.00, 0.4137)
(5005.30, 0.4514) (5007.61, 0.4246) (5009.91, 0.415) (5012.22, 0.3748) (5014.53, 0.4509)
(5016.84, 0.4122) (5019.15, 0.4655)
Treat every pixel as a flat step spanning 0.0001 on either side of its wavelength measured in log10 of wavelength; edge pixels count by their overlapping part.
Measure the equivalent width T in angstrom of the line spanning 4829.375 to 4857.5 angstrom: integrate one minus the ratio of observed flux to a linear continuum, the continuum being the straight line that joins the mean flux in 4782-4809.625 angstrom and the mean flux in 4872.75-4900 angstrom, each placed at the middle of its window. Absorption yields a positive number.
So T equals -4.64 angstrom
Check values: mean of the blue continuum 0.542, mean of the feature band 0.686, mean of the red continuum 0.63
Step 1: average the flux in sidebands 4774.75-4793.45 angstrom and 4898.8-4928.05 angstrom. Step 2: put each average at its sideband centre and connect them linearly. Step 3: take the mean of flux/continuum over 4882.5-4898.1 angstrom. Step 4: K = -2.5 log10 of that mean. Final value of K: -0.160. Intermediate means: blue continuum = 0.5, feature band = 0.624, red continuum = 0.547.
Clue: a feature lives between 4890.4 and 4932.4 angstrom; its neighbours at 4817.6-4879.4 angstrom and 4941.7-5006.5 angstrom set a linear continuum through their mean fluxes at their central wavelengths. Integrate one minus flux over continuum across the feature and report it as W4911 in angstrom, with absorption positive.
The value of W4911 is 1.53 angstrom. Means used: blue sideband 0.682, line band 0.548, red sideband 0.457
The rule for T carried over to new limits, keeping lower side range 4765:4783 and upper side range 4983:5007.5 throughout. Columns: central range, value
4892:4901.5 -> -2.03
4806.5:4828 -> -5.00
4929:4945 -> -1.72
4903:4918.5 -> -2.80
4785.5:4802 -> -0.55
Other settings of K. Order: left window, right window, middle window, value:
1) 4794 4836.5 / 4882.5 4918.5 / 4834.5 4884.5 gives -0.19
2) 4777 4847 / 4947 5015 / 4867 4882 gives -0.24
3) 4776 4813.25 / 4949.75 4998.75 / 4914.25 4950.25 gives -0.08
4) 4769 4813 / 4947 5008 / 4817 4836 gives -0.19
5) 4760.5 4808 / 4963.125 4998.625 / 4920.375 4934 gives -0.14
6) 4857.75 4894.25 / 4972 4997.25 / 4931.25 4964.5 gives 0.07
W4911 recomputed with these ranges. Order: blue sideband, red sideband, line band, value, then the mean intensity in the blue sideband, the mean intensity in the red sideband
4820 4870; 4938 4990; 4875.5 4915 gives 0.5 angstrom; 0.687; 0.471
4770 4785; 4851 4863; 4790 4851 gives 1.6 angstrom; 0.495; 0.75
